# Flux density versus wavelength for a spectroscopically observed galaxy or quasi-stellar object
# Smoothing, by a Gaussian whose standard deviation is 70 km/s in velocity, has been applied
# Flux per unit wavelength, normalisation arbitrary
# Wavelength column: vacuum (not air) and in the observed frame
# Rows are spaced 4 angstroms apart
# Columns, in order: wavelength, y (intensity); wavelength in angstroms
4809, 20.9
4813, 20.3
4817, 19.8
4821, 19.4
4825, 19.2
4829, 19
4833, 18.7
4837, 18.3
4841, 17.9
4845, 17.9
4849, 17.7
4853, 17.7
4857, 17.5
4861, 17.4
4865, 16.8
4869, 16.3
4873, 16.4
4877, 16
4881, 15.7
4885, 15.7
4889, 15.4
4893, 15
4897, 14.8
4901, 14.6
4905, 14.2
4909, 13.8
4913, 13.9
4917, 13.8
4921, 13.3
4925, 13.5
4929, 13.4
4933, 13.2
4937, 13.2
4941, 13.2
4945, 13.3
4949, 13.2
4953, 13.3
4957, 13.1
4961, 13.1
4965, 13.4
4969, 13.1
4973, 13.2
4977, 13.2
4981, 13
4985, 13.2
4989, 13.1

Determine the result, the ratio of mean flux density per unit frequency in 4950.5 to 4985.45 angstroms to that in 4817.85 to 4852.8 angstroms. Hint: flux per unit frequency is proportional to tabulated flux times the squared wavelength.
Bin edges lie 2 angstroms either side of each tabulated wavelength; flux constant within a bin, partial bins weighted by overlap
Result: 0.8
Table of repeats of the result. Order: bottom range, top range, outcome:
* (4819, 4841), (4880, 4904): 0.82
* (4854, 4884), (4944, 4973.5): 0.83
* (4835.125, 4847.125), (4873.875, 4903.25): 0.87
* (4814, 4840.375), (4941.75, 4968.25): 0.73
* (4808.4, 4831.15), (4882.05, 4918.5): 0.77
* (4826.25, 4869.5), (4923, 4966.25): 0.77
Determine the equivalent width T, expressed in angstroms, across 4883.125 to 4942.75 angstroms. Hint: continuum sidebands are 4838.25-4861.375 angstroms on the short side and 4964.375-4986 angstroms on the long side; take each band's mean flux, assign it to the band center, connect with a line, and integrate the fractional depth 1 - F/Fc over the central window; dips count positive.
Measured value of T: 5.3 angstroms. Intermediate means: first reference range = 17.7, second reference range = 13.2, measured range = 14.1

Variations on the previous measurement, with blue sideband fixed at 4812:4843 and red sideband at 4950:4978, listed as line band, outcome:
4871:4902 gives 1.9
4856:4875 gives 0.6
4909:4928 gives 1.9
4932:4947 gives 1.1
